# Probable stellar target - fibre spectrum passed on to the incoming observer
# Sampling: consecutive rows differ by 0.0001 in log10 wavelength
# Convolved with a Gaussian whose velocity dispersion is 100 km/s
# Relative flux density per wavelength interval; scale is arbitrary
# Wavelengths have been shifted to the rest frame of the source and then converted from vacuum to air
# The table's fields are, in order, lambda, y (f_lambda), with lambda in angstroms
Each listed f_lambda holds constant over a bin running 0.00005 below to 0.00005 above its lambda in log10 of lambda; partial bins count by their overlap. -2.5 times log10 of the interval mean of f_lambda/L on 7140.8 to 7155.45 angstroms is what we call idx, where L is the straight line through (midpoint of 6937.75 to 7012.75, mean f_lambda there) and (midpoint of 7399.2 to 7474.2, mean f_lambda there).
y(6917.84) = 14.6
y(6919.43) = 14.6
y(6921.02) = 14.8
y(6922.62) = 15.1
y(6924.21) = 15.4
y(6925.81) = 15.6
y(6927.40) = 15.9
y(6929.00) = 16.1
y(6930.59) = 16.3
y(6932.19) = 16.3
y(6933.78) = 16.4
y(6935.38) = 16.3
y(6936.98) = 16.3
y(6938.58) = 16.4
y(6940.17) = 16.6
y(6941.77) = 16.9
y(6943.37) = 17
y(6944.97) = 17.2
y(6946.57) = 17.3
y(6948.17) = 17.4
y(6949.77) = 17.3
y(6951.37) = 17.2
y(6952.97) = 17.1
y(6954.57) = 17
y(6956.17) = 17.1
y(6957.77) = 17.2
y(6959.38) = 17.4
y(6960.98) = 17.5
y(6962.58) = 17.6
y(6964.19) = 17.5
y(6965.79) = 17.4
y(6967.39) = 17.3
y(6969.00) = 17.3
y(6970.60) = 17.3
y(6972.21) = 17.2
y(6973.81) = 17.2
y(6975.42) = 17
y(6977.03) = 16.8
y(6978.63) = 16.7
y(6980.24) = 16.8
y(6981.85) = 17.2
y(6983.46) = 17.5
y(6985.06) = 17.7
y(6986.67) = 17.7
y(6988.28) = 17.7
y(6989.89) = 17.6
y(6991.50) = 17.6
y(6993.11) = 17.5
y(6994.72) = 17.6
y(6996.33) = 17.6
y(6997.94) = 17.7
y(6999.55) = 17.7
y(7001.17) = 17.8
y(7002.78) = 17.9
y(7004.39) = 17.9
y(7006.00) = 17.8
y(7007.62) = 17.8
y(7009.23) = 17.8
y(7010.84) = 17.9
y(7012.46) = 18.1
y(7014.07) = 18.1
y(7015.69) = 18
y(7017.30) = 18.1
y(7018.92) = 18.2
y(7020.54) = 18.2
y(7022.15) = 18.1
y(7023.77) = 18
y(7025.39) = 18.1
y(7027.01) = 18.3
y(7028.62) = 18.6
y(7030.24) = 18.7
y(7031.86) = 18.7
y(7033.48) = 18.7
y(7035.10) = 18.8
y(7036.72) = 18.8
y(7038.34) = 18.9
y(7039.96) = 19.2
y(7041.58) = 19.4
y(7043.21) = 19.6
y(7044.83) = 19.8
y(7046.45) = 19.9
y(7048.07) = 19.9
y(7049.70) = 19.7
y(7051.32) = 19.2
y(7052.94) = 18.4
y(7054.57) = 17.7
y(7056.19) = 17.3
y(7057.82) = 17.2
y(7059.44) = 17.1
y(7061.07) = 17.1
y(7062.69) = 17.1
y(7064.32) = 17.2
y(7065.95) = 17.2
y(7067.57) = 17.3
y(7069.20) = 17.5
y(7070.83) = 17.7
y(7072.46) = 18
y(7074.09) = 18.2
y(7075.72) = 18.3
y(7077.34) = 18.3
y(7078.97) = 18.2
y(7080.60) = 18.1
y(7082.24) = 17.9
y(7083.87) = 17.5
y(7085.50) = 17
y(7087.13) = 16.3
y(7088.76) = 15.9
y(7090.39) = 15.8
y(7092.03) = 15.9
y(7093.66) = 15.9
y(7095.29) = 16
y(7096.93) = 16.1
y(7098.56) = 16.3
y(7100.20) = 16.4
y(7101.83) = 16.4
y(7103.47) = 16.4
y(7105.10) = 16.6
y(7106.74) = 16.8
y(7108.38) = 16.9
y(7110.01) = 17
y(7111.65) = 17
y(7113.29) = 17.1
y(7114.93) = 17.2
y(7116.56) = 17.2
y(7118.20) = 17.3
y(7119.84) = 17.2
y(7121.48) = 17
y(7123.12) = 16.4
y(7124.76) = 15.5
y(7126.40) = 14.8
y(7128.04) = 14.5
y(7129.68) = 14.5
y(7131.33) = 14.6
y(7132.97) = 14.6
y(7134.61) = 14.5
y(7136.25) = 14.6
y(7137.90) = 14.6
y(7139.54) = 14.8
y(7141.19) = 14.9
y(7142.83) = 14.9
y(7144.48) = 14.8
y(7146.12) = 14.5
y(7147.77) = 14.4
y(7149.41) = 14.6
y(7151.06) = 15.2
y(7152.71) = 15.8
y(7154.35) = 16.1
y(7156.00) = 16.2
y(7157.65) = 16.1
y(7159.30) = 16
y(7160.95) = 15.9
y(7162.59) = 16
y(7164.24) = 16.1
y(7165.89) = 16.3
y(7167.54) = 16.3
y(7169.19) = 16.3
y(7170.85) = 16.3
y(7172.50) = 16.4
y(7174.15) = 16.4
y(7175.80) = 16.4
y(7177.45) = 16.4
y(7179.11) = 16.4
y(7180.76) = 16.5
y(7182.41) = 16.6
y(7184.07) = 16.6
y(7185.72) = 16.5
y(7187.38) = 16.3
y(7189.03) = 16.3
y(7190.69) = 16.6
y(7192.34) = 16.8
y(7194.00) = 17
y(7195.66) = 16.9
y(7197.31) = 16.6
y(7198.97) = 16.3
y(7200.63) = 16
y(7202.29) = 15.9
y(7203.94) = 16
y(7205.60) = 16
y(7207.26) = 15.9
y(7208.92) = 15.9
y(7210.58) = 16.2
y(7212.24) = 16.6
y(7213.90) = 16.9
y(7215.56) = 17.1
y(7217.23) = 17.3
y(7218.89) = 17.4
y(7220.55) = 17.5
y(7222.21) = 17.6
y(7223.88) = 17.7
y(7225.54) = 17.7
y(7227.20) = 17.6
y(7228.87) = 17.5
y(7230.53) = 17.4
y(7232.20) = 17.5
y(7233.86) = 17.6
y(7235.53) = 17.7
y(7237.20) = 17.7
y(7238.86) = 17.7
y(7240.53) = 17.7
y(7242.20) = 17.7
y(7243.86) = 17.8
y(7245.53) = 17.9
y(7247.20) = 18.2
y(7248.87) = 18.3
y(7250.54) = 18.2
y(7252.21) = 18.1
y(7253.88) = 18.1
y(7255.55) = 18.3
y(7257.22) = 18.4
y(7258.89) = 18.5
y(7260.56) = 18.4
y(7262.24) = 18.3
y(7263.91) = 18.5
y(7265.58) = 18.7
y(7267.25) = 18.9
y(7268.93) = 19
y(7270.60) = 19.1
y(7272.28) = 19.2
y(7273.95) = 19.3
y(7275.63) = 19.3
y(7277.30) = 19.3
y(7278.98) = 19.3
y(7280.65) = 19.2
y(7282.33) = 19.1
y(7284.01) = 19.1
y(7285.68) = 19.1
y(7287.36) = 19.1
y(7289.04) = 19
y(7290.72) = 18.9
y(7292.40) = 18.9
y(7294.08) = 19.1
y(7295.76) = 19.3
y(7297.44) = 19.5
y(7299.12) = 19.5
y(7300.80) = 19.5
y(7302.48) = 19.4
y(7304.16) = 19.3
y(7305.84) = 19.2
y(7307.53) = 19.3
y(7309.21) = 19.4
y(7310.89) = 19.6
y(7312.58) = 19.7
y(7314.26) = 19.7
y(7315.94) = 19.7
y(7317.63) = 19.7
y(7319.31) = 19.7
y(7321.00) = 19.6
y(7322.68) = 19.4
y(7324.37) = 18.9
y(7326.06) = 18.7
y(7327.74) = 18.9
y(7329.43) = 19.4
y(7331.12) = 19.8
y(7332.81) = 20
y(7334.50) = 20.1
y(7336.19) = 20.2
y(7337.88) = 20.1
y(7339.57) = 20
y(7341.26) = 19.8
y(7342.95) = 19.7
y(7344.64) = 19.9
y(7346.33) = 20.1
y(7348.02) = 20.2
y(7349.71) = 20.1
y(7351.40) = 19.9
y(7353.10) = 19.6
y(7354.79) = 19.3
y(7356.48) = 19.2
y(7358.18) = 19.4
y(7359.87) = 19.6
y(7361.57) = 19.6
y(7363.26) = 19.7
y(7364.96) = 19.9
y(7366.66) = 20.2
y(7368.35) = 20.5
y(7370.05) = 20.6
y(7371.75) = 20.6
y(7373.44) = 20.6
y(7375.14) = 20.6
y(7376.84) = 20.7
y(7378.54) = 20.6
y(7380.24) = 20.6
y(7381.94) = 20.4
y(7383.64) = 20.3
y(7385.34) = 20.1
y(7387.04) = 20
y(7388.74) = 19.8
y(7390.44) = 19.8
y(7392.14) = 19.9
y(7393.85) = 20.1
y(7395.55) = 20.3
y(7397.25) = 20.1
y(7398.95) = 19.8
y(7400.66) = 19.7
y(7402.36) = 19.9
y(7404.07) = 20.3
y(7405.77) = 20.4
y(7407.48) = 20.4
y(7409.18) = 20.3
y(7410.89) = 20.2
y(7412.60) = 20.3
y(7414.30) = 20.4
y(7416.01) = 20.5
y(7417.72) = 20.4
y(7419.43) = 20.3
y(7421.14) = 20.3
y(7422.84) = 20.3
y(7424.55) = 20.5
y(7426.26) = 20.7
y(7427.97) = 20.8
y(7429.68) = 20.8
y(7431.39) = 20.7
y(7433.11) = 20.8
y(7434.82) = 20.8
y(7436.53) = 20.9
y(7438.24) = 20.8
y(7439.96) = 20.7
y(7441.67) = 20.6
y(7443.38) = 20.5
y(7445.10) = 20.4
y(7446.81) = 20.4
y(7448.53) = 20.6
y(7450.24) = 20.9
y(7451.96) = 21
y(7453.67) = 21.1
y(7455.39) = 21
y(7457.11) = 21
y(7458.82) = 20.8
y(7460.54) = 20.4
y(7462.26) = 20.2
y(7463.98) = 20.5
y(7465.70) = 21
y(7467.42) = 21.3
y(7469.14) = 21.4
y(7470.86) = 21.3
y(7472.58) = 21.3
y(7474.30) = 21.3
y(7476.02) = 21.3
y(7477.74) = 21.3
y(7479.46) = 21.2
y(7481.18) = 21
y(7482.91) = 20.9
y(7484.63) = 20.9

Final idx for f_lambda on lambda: 0.23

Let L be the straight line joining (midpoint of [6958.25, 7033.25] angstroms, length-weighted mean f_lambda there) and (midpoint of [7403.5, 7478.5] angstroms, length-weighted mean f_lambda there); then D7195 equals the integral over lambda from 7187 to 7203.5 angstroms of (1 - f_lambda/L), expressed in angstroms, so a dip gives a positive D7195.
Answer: 2.2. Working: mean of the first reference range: 17.7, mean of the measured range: 16.5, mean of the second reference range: 20.7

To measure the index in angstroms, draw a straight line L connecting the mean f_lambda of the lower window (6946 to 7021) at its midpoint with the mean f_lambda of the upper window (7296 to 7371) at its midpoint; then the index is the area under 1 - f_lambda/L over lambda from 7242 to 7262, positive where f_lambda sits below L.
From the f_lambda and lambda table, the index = 1.04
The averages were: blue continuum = 17.5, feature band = 18.2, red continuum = 19.7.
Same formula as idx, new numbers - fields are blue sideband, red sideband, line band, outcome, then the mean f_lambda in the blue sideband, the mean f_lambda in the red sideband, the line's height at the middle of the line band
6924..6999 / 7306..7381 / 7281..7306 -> 0.02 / 17.1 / 19.8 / 19.5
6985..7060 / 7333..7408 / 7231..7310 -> 0.05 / 18.3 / 20.1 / 19.5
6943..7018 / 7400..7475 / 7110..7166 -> 0.19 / 17.5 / 20.6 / 18.6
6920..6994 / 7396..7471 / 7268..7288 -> 0.01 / 16.9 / 20.6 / 19.4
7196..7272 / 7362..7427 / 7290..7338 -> -0.03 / 17.6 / 20.3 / 18.9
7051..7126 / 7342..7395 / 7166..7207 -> 0.11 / 17.1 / 20.1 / 18.1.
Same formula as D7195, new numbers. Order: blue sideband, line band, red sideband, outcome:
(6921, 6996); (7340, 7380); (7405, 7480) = 0.12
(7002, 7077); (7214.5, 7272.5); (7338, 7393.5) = 4.13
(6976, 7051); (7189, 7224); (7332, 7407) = 4.65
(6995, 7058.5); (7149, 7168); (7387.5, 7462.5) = 3.16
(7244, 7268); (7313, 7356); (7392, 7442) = -0.80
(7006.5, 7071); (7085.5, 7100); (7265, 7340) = 1.89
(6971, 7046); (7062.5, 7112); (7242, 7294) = 3.30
